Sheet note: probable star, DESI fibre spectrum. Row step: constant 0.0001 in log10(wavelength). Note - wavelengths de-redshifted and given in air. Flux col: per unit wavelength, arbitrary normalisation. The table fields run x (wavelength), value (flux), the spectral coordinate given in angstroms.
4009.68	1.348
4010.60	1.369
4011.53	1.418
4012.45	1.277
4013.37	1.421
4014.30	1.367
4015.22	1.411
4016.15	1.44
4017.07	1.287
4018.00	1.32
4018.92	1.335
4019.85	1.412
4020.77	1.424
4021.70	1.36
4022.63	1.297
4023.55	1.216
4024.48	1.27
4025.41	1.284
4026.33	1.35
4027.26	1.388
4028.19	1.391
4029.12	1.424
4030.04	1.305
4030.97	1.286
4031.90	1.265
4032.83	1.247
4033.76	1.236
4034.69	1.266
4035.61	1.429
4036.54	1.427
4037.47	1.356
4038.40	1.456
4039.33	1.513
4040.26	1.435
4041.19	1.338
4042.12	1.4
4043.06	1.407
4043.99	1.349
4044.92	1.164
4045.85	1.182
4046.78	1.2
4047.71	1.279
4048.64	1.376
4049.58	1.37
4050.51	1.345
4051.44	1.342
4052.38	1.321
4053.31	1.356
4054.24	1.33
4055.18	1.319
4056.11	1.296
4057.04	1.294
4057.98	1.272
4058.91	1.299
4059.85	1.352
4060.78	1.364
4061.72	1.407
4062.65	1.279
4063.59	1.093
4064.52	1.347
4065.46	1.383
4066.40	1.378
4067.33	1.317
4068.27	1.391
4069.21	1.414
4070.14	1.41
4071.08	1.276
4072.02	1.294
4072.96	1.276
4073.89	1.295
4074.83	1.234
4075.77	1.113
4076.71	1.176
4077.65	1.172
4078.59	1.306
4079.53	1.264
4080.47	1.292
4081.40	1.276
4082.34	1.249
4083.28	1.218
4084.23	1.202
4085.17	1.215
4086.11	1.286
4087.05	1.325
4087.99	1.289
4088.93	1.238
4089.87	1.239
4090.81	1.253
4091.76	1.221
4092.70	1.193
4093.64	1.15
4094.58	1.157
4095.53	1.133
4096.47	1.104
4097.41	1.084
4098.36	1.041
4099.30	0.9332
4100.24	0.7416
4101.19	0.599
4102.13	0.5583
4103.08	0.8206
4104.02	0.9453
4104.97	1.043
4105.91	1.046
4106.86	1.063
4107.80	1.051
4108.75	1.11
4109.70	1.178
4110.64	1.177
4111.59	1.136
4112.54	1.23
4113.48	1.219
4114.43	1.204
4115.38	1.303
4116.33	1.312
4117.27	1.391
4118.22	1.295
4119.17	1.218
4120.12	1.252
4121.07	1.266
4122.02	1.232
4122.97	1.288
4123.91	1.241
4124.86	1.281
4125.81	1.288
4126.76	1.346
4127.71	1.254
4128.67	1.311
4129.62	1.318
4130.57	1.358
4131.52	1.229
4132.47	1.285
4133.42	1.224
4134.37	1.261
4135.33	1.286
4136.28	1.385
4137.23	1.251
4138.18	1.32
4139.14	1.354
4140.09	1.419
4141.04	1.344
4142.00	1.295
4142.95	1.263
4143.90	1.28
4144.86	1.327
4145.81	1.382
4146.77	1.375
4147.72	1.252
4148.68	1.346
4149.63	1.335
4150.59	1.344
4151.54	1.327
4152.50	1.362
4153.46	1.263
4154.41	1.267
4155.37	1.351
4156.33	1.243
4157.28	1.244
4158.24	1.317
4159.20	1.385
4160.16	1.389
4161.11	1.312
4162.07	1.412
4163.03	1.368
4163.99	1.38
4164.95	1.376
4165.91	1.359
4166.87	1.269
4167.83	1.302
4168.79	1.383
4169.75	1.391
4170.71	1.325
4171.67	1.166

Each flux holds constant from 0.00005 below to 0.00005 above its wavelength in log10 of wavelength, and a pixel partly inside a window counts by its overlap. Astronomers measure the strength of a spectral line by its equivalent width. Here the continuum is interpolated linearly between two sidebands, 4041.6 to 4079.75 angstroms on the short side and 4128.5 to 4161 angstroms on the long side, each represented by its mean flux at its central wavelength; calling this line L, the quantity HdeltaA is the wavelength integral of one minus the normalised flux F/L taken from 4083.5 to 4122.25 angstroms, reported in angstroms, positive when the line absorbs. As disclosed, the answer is 5.2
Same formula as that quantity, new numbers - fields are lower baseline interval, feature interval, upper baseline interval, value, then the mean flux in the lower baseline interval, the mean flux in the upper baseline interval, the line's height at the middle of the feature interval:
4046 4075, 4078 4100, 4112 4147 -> 1.9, 1.32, 1.29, 1.31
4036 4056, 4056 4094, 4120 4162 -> 1.6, 1.34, 1.31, 1.33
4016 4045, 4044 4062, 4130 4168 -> 0.5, 1.35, 1.32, 1.34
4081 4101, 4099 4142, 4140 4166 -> 1.9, 1.16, 1.33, 1.24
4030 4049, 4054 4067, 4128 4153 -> 0.1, 1.33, 1.32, 1.33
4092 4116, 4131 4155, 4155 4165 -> -1.1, 1.05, 1.34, 1.25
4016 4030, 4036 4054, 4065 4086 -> -0.4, 1.34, 1.28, 1.32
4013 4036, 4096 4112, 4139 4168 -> 4.3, 1.34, 1.33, 1.33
